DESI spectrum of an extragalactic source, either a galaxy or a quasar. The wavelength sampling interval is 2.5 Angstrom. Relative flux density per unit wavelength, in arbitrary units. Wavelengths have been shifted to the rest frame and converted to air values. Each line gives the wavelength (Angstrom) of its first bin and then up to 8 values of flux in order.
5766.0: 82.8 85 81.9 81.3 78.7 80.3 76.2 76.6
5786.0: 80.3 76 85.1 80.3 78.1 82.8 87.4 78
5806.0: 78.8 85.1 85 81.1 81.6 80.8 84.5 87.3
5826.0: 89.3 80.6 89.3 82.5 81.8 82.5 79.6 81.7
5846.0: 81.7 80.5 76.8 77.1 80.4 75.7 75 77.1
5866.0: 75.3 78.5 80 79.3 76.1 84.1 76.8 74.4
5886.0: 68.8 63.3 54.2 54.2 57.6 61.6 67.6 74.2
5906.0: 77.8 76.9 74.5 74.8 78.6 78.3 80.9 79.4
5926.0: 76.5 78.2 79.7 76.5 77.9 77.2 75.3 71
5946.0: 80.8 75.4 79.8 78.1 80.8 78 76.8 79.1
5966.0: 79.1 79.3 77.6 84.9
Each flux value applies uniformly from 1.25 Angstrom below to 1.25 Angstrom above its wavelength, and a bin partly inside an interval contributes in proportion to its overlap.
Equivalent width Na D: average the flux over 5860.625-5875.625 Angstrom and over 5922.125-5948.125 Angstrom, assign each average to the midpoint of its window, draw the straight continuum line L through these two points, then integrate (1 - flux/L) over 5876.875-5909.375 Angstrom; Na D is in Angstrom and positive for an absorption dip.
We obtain 3.73 Angstrom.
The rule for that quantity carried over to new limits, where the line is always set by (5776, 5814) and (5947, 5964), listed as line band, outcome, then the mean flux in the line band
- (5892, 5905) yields 2.6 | 63.2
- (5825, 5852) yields -0.8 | 82.4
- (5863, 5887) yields 0.7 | 77.1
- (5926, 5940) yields 0.2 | 77.7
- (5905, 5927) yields 0.4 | 77.5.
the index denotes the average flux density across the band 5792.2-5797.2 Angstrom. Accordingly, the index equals 79.3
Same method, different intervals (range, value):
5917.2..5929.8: 78.7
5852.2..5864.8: 77.1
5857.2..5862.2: 75.4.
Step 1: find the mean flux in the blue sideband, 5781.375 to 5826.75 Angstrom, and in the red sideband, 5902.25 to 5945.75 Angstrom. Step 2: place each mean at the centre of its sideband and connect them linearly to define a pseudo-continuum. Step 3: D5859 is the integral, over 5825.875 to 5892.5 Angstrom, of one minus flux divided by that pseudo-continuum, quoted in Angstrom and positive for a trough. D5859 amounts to 1.8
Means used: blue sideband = 81.9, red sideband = 77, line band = 77.6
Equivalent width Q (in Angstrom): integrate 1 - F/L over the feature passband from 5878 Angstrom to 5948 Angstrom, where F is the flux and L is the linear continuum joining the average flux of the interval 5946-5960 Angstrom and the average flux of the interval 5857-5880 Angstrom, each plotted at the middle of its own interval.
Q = 4.6 Angstrom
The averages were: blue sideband 77.9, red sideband 78.6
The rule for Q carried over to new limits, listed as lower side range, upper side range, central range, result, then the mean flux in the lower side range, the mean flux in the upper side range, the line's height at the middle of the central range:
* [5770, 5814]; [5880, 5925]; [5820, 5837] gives -1.68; 80.7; 70.8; 77.4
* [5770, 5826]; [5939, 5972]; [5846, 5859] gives 0.25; 81.4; 77.8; 80.2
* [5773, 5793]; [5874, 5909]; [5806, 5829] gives -2.33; 79.3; 69.2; 76.1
